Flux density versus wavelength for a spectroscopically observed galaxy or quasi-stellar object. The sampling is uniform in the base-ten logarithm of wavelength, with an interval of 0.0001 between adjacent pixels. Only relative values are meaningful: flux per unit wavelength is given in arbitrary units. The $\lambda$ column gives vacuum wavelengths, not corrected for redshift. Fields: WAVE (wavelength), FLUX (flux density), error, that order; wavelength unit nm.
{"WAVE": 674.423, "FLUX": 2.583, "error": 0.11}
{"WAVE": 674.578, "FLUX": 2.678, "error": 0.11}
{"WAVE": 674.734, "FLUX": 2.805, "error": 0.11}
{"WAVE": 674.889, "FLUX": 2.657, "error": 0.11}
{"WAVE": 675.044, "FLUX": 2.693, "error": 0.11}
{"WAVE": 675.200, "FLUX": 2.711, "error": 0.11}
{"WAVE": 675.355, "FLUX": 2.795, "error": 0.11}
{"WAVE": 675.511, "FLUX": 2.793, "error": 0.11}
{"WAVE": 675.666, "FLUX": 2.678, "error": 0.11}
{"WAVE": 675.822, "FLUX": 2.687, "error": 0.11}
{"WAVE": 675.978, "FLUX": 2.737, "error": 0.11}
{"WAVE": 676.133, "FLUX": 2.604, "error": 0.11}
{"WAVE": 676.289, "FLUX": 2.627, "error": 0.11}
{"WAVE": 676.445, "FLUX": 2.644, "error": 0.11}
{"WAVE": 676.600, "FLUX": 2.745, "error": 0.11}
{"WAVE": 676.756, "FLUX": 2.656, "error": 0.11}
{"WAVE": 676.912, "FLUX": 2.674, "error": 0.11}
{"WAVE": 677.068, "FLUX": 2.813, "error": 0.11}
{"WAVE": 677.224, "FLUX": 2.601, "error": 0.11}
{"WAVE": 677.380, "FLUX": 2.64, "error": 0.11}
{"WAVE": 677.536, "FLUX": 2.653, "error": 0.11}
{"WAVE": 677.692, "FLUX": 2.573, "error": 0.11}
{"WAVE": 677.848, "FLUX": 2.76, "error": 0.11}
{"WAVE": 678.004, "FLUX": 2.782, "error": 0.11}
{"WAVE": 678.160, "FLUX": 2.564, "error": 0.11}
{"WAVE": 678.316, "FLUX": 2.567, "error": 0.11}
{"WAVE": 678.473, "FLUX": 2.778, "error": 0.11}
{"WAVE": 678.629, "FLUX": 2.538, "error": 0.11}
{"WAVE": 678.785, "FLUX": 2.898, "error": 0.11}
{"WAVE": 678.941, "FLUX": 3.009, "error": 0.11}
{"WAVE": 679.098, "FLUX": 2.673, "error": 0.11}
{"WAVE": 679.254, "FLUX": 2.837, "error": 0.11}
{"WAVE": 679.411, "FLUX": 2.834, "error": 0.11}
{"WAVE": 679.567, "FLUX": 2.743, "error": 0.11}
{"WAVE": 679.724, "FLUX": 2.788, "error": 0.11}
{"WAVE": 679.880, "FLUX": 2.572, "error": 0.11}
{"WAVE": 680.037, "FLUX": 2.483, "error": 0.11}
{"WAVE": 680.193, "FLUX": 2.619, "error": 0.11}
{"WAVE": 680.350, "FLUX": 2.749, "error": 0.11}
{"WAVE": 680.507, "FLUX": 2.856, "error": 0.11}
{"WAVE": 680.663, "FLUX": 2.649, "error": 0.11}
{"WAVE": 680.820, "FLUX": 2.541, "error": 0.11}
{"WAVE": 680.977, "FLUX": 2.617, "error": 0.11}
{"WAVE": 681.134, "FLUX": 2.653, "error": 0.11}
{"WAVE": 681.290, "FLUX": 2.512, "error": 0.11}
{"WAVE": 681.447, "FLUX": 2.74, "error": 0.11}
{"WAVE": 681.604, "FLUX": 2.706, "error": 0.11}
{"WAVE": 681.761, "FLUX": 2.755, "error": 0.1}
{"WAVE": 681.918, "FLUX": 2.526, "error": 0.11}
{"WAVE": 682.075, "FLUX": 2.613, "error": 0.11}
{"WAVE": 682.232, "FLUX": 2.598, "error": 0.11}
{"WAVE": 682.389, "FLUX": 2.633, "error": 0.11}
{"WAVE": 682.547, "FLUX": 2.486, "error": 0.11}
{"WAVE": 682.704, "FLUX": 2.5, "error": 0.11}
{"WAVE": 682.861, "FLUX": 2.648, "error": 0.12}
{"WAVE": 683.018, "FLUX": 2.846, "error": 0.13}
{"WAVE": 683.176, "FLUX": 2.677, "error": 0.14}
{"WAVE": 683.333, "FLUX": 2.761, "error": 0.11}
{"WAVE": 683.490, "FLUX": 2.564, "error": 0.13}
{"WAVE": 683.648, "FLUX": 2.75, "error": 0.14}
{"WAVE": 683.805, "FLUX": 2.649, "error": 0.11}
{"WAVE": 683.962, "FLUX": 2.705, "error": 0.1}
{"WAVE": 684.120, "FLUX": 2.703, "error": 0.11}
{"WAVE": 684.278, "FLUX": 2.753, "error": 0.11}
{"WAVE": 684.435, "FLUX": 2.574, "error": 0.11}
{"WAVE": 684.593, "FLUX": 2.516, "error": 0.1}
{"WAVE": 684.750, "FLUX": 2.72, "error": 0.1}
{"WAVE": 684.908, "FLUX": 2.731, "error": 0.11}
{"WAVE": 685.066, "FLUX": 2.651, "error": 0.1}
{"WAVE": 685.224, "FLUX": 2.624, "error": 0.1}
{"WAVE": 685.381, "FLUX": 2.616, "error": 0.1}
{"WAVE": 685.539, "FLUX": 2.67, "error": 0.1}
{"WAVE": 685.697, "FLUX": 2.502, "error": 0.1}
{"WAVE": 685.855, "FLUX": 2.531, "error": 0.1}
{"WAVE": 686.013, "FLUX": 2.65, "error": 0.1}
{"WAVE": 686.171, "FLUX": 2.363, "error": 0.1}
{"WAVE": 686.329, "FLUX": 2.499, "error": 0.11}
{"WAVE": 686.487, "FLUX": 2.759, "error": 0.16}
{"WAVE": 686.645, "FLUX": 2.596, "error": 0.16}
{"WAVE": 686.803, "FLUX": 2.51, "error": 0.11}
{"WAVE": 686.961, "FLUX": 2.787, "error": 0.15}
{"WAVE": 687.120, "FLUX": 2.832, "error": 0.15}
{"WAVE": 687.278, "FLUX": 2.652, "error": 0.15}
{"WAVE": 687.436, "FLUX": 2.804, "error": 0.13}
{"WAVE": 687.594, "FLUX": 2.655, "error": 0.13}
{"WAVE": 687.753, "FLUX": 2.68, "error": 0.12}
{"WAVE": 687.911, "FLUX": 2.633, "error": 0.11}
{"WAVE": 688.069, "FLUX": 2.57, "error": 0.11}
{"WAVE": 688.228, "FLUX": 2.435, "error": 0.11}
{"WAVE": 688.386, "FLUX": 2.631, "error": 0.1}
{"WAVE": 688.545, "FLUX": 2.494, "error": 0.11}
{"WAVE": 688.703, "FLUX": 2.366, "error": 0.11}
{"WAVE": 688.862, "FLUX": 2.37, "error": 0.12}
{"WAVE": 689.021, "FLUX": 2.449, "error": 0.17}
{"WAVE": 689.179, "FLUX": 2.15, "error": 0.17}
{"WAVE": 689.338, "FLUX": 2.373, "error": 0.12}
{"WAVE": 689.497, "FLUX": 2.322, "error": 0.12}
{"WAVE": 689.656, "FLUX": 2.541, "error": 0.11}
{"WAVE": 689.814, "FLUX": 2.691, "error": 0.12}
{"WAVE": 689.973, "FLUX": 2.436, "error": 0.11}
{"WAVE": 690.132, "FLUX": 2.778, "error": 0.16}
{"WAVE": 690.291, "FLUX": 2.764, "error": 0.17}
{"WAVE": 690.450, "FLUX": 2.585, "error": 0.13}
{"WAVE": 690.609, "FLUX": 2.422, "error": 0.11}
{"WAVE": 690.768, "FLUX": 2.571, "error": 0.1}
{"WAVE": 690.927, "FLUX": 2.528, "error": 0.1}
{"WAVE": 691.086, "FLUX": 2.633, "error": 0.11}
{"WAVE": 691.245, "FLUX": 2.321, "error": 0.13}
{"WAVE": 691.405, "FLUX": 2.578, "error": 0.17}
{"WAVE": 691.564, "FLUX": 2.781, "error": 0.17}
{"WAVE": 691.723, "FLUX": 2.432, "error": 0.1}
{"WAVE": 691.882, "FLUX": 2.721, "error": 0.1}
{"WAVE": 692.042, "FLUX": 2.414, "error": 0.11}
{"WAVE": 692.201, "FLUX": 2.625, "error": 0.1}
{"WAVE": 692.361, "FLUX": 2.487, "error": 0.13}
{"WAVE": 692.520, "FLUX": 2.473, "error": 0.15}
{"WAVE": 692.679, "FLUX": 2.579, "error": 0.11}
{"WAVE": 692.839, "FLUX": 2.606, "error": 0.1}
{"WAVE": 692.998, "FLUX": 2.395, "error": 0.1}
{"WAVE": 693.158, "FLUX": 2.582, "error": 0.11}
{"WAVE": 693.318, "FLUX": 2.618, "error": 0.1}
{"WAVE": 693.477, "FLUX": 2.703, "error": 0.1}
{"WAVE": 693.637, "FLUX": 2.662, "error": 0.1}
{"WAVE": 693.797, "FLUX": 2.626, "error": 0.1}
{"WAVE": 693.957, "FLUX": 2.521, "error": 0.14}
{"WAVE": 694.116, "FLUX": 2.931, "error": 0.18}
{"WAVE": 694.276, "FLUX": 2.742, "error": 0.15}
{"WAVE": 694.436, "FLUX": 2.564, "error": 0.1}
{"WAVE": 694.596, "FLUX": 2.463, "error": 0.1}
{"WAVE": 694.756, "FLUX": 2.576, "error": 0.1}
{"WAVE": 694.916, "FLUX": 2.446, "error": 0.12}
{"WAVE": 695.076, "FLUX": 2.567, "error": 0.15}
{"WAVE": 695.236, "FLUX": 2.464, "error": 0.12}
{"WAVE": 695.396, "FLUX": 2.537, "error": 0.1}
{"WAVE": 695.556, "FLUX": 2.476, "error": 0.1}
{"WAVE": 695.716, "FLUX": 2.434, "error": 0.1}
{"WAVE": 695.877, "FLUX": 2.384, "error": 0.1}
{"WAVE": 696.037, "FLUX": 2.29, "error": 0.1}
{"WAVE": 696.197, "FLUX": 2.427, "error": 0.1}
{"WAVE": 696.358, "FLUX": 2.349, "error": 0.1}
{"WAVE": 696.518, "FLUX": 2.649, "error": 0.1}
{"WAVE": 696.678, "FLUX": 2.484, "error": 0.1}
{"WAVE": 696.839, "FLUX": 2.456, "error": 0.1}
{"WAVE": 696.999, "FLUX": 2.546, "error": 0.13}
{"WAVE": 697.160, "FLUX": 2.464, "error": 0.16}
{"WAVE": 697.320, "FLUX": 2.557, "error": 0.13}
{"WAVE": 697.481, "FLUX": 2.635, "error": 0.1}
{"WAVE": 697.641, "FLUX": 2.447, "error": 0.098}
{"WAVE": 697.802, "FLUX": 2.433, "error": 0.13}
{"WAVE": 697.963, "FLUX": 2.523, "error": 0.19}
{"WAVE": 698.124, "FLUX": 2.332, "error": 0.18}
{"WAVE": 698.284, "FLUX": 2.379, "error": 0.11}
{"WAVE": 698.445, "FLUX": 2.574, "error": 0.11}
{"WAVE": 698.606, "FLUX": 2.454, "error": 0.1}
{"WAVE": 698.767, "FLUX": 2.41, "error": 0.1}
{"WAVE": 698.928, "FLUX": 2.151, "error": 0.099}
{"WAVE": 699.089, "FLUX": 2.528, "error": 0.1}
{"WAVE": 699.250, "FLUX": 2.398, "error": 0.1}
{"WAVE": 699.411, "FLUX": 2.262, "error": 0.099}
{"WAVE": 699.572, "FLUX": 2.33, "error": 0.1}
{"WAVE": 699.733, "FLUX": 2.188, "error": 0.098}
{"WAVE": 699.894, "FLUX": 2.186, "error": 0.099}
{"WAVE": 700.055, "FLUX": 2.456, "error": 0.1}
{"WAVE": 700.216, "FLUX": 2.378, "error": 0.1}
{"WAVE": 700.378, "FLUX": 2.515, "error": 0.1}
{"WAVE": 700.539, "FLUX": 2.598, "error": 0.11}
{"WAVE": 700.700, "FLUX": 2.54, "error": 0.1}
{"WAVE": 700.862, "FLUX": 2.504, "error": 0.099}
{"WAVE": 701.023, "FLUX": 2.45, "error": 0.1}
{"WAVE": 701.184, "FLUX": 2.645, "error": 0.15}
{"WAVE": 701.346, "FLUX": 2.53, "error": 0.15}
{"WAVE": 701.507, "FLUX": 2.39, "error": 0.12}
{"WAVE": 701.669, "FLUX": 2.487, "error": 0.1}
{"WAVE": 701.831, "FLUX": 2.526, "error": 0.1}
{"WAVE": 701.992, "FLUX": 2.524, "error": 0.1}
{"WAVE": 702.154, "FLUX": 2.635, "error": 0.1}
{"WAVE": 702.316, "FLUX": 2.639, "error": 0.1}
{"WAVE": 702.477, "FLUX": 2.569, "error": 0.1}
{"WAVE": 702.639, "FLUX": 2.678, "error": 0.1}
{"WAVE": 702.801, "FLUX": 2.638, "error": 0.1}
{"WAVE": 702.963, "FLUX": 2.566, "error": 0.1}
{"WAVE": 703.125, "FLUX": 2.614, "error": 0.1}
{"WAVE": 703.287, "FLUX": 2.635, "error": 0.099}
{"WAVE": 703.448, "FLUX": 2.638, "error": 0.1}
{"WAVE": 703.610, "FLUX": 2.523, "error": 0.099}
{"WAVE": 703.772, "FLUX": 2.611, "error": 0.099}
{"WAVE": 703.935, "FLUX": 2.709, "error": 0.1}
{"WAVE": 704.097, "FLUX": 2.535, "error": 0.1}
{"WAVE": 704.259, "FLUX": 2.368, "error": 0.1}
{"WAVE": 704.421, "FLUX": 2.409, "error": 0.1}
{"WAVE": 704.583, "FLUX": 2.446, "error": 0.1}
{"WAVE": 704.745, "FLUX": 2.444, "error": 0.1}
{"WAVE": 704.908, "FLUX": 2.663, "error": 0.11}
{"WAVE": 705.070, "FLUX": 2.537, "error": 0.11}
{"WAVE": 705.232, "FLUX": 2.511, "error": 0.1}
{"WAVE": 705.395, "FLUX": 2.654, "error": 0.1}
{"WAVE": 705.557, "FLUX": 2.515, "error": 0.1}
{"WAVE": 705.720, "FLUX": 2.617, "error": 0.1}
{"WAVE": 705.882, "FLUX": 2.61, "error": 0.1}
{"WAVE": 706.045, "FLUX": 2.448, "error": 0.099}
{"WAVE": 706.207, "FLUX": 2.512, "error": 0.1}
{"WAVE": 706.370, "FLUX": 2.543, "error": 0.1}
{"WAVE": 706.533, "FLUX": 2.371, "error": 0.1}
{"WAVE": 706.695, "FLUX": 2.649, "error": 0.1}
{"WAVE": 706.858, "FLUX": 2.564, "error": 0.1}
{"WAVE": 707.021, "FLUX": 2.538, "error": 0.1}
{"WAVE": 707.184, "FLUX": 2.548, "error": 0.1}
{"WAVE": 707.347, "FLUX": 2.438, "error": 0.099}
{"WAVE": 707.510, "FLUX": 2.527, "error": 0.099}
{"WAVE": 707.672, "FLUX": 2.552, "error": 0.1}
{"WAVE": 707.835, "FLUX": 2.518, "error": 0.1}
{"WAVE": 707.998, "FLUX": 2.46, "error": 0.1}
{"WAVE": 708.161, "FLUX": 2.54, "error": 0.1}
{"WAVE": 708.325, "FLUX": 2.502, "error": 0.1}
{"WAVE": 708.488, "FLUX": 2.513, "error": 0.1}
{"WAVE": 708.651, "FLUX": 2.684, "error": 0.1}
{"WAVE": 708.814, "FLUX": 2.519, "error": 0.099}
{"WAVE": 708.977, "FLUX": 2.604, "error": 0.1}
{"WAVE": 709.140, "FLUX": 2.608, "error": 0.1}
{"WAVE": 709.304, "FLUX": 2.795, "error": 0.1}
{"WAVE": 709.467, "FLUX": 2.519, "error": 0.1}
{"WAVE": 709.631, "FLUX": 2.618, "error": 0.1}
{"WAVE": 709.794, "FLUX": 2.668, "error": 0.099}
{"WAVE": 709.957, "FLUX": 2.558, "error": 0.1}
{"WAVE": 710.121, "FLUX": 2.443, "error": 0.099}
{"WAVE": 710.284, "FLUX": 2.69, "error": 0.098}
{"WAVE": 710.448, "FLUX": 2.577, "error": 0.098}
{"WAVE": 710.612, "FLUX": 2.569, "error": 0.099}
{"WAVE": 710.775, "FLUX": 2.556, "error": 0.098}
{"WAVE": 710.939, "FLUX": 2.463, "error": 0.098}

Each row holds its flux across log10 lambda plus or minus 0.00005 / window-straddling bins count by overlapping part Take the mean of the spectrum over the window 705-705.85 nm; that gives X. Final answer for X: 2.57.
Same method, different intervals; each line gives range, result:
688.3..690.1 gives 2.45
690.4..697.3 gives 2.54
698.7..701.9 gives 2.42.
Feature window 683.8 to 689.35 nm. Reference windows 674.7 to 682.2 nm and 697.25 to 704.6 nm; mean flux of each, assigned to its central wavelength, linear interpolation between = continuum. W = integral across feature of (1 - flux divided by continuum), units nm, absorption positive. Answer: 0.058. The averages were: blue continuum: 2.69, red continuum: 2.49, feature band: 2.59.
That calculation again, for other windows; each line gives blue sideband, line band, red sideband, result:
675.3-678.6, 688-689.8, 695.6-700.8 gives 0.07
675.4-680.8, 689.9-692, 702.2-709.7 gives 0.04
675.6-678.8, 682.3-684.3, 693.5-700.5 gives -0.04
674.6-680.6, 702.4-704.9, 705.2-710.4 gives 0.02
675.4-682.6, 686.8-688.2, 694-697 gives -0.05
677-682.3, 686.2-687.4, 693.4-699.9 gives -0.03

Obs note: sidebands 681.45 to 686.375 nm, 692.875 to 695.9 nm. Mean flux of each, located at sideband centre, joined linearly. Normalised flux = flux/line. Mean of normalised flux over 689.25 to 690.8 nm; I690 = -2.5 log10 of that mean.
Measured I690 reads 0.02 mag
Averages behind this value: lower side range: 2.63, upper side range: 2.57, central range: 2.55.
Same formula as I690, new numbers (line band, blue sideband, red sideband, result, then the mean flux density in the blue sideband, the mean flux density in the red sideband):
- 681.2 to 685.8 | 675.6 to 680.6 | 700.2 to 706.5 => 0.01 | 2.7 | 2.55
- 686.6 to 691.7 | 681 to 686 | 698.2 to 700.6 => 0.00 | 2.64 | 2.39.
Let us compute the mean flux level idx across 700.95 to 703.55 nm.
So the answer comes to 2.57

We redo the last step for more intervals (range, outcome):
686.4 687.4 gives 2.69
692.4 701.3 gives 2.49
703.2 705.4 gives 2.55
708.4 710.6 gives 2.6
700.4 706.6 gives 2.55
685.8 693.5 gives 2.56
